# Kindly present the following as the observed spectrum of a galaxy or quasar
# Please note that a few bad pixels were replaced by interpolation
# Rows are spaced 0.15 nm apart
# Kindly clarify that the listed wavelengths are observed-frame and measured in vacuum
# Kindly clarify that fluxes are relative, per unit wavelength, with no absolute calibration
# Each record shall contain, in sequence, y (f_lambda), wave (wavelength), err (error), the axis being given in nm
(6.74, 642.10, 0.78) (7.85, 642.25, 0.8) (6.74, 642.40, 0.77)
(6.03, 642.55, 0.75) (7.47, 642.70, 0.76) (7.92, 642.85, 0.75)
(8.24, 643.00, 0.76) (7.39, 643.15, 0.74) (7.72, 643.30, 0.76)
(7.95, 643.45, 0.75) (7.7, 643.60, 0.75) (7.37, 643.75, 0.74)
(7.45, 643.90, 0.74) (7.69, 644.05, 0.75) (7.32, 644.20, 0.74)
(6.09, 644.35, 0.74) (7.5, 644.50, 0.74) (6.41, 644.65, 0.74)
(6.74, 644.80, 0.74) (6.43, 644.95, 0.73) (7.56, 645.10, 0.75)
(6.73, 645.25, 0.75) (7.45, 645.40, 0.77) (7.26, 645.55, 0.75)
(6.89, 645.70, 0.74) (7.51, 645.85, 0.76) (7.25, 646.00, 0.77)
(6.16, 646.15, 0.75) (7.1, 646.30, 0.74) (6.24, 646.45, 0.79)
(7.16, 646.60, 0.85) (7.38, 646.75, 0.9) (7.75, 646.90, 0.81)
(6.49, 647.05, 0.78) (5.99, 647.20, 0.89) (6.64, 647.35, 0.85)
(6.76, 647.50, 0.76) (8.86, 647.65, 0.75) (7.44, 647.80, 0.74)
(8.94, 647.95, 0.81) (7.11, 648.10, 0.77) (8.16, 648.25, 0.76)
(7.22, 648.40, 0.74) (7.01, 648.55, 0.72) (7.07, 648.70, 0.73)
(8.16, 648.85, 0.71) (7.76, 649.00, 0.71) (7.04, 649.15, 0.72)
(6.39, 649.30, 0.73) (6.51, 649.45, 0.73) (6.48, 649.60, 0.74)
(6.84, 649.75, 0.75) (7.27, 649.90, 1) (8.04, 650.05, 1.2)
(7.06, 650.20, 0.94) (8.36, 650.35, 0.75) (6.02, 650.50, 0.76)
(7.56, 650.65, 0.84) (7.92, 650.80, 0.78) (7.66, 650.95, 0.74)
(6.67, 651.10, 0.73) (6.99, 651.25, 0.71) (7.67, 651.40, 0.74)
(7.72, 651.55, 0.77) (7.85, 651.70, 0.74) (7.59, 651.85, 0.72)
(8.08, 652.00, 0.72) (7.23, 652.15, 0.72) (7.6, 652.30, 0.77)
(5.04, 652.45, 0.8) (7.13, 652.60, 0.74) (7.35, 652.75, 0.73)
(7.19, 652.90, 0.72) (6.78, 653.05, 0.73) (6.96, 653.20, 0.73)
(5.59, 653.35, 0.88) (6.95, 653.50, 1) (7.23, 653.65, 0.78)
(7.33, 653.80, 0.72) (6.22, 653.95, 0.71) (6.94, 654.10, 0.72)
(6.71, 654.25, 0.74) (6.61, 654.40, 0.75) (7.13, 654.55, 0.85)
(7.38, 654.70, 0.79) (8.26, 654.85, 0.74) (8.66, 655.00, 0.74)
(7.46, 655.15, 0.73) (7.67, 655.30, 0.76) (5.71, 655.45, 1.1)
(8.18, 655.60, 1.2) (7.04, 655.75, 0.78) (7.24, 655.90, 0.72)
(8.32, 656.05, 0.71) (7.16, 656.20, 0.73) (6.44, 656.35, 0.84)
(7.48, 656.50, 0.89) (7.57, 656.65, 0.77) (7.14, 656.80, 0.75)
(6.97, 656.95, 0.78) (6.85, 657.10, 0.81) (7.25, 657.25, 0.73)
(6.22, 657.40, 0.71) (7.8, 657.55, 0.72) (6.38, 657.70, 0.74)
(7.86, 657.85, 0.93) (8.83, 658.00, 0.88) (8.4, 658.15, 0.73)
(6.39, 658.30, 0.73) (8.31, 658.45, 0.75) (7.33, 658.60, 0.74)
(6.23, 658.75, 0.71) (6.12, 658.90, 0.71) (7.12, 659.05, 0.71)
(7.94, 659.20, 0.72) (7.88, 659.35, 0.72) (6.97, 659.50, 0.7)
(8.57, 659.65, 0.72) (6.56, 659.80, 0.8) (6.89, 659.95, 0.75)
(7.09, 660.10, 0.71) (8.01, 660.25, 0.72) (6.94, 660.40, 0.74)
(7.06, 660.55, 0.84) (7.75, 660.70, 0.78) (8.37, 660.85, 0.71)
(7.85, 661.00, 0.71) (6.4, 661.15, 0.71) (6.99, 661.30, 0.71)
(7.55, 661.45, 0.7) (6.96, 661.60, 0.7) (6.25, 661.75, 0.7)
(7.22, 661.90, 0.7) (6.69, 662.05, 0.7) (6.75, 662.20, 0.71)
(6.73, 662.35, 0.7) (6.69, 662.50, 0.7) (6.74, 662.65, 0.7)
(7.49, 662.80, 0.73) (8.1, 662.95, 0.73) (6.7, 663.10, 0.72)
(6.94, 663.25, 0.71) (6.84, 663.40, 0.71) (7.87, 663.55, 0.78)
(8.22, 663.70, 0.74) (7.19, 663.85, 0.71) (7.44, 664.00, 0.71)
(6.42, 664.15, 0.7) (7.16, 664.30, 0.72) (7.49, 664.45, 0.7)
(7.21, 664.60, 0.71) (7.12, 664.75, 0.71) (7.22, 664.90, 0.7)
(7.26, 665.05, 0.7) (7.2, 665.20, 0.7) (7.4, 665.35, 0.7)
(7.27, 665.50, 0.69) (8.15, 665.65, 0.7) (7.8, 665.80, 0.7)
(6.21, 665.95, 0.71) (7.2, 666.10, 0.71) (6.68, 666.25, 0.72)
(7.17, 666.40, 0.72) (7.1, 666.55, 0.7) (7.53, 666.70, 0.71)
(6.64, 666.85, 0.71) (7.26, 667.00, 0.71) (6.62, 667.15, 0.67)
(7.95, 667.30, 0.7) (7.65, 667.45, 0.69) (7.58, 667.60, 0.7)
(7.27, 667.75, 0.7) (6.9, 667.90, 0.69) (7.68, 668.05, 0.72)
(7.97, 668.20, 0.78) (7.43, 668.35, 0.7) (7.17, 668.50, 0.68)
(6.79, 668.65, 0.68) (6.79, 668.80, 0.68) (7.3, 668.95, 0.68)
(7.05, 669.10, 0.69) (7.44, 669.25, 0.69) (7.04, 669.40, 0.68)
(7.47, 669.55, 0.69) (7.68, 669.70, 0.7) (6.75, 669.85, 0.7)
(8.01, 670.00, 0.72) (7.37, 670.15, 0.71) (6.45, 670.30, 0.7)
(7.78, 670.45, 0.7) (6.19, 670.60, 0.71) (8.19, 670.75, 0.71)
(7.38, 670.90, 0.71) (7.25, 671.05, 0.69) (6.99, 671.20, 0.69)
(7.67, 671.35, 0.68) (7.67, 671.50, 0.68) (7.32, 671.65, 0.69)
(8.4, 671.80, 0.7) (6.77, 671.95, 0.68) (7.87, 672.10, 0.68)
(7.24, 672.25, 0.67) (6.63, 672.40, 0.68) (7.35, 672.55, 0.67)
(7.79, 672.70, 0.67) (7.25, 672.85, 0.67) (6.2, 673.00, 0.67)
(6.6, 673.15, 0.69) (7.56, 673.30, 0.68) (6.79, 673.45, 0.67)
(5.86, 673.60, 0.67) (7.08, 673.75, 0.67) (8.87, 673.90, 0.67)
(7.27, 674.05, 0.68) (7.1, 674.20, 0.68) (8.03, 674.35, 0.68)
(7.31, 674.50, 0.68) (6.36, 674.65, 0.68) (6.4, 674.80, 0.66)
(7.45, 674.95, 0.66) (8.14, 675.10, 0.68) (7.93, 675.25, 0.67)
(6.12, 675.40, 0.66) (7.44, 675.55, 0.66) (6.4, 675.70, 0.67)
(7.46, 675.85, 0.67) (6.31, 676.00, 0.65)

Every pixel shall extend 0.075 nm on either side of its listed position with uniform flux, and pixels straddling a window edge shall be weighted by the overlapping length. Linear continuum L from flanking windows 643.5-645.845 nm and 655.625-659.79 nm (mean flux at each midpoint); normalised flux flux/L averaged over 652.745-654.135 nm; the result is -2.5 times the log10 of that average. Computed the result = 0.07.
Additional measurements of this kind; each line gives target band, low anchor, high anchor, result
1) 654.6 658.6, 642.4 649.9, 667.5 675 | -0.03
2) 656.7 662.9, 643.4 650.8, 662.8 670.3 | 0.00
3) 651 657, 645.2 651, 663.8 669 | 0.01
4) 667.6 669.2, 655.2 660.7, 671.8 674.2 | -0.01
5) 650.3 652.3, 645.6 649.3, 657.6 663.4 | -0.04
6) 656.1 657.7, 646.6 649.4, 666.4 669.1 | 0.03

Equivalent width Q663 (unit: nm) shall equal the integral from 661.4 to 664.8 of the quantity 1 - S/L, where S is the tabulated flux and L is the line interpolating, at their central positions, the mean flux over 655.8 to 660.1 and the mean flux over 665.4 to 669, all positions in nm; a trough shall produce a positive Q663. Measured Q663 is 0.07 nm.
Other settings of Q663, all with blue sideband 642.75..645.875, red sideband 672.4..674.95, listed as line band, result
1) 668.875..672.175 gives -0.109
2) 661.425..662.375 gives 0.044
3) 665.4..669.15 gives -0.051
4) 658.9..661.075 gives -0.077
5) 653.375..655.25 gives 0.008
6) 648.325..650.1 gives 0.032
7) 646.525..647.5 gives 0.052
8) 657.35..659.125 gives -0.013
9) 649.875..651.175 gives -0.025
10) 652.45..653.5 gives 0.077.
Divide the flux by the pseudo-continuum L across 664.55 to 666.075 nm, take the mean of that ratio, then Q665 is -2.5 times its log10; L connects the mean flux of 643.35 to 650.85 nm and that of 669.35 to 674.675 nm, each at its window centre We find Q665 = 0.00 mag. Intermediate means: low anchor 7.2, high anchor 7.27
